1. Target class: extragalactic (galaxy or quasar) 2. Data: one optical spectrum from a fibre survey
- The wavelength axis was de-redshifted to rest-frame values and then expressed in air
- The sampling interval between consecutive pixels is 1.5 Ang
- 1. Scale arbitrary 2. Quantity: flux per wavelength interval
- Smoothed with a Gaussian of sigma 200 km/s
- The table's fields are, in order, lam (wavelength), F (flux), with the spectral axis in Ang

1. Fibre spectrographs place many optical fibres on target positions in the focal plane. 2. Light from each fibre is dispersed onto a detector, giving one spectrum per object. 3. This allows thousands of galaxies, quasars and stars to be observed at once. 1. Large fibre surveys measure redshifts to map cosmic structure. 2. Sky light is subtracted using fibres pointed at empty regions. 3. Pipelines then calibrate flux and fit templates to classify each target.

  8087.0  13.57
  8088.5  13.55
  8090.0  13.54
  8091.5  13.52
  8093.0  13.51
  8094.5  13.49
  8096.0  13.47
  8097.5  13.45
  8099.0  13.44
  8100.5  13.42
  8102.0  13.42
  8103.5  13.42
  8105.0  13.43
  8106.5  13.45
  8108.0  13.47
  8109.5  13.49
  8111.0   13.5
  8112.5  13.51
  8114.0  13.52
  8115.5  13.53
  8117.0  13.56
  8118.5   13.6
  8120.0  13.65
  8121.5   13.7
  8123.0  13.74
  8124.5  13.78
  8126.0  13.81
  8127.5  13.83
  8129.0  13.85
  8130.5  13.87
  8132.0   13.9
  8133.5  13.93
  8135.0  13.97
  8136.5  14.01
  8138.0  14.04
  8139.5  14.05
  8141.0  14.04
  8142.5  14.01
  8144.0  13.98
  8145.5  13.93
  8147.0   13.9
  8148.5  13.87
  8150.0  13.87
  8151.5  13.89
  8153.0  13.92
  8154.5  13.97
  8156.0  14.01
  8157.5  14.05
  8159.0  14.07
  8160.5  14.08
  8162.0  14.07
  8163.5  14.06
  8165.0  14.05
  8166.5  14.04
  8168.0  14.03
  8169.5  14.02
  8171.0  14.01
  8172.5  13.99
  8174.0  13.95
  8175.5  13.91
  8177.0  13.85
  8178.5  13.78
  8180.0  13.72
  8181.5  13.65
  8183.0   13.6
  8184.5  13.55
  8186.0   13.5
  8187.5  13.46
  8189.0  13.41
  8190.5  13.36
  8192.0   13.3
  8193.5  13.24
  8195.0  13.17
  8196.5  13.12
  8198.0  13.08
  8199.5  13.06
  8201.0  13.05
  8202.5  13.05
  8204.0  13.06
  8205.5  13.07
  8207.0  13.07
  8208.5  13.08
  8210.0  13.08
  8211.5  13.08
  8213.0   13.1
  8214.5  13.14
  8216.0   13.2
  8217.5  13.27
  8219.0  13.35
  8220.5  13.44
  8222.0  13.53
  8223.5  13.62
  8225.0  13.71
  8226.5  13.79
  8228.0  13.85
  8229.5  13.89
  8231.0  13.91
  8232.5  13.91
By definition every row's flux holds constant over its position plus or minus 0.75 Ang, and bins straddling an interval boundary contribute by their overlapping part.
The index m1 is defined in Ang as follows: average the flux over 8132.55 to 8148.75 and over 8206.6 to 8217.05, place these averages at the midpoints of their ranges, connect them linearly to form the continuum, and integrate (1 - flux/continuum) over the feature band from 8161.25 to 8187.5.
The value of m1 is -0.6 Ang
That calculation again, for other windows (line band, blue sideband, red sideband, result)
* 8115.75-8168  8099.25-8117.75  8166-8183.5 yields -0.9 Ang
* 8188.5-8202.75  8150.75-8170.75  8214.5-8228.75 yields 0.6 Ang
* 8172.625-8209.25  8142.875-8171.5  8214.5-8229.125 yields 0.9 Ang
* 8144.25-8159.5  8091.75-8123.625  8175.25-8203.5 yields -0.6 Ang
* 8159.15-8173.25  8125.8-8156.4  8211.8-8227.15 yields -0.3 Ang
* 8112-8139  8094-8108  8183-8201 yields -0.7 Ang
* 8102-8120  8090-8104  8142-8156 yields 0.1 Ang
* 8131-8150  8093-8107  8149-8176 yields -0.2 Ang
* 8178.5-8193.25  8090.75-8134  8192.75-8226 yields -0.2 Ang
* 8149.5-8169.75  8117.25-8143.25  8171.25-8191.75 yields -0.4 Ang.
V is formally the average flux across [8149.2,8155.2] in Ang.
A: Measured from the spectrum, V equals 13.9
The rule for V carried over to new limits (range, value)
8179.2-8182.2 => 13.7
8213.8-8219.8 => 13.2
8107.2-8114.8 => 13.5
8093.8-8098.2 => 13.5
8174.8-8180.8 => 13.8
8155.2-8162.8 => 14.1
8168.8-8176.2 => 14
